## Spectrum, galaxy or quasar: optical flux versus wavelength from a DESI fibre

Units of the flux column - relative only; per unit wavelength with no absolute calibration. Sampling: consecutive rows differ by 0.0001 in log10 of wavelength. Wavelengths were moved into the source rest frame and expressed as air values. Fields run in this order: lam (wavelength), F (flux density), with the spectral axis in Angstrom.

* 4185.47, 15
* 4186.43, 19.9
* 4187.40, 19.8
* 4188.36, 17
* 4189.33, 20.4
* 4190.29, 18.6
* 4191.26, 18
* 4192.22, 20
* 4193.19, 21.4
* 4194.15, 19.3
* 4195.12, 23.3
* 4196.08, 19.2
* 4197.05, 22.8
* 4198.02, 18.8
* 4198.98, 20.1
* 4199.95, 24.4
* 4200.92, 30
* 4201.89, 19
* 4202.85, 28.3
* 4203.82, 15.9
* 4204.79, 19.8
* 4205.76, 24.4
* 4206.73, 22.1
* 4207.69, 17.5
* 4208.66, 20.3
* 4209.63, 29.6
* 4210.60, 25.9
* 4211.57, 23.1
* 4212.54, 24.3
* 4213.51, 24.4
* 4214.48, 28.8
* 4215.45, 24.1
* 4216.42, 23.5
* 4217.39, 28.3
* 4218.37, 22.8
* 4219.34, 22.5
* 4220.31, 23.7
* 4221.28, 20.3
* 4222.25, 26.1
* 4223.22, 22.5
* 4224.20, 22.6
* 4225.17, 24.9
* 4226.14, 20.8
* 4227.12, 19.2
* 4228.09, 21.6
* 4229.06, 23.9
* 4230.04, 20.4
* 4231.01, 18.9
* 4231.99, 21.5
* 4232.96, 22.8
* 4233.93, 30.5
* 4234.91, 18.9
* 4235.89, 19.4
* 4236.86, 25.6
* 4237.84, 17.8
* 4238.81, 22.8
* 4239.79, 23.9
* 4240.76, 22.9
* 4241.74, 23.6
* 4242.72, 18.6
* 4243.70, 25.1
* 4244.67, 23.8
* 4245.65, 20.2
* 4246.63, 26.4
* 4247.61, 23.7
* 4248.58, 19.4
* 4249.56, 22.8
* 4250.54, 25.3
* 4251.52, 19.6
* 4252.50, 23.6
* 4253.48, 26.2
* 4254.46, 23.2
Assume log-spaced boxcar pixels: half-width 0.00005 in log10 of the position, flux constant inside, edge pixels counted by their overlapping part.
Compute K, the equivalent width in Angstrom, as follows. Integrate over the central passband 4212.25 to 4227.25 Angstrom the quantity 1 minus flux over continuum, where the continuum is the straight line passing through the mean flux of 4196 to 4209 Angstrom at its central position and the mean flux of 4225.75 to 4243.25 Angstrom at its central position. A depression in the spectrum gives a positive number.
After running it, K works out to -1.4 Angstrom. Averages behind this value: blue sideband 21.7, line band 23.8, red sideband 21.8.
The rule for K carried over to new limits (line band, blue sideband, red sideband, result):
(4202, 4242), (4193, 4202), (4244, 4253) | -0.94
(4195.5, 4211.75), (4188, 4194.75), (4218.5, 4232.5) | -1.66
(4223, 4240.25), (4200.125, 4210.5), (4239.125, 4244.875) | 0.61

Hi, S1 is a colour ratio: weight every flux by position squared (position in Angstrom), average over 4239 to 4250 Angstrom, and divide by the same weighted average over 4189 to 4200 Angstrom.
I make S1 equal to 1.1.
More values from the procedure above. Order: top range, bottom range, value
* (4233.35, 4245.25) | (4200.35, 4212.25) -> 1.00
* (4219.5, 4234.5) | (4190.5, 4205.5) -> 1.07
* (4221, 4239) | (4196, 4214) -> 0.99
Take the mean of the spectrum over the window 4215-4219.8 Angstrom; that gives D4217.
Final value 24.2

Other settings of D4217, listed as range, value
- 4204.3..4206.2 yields 22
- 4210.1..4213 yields 24.5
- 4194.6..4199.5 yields 20.8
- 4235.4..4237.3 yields 22.5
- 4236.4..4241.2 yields 22.6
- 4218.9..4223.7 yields 23.1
